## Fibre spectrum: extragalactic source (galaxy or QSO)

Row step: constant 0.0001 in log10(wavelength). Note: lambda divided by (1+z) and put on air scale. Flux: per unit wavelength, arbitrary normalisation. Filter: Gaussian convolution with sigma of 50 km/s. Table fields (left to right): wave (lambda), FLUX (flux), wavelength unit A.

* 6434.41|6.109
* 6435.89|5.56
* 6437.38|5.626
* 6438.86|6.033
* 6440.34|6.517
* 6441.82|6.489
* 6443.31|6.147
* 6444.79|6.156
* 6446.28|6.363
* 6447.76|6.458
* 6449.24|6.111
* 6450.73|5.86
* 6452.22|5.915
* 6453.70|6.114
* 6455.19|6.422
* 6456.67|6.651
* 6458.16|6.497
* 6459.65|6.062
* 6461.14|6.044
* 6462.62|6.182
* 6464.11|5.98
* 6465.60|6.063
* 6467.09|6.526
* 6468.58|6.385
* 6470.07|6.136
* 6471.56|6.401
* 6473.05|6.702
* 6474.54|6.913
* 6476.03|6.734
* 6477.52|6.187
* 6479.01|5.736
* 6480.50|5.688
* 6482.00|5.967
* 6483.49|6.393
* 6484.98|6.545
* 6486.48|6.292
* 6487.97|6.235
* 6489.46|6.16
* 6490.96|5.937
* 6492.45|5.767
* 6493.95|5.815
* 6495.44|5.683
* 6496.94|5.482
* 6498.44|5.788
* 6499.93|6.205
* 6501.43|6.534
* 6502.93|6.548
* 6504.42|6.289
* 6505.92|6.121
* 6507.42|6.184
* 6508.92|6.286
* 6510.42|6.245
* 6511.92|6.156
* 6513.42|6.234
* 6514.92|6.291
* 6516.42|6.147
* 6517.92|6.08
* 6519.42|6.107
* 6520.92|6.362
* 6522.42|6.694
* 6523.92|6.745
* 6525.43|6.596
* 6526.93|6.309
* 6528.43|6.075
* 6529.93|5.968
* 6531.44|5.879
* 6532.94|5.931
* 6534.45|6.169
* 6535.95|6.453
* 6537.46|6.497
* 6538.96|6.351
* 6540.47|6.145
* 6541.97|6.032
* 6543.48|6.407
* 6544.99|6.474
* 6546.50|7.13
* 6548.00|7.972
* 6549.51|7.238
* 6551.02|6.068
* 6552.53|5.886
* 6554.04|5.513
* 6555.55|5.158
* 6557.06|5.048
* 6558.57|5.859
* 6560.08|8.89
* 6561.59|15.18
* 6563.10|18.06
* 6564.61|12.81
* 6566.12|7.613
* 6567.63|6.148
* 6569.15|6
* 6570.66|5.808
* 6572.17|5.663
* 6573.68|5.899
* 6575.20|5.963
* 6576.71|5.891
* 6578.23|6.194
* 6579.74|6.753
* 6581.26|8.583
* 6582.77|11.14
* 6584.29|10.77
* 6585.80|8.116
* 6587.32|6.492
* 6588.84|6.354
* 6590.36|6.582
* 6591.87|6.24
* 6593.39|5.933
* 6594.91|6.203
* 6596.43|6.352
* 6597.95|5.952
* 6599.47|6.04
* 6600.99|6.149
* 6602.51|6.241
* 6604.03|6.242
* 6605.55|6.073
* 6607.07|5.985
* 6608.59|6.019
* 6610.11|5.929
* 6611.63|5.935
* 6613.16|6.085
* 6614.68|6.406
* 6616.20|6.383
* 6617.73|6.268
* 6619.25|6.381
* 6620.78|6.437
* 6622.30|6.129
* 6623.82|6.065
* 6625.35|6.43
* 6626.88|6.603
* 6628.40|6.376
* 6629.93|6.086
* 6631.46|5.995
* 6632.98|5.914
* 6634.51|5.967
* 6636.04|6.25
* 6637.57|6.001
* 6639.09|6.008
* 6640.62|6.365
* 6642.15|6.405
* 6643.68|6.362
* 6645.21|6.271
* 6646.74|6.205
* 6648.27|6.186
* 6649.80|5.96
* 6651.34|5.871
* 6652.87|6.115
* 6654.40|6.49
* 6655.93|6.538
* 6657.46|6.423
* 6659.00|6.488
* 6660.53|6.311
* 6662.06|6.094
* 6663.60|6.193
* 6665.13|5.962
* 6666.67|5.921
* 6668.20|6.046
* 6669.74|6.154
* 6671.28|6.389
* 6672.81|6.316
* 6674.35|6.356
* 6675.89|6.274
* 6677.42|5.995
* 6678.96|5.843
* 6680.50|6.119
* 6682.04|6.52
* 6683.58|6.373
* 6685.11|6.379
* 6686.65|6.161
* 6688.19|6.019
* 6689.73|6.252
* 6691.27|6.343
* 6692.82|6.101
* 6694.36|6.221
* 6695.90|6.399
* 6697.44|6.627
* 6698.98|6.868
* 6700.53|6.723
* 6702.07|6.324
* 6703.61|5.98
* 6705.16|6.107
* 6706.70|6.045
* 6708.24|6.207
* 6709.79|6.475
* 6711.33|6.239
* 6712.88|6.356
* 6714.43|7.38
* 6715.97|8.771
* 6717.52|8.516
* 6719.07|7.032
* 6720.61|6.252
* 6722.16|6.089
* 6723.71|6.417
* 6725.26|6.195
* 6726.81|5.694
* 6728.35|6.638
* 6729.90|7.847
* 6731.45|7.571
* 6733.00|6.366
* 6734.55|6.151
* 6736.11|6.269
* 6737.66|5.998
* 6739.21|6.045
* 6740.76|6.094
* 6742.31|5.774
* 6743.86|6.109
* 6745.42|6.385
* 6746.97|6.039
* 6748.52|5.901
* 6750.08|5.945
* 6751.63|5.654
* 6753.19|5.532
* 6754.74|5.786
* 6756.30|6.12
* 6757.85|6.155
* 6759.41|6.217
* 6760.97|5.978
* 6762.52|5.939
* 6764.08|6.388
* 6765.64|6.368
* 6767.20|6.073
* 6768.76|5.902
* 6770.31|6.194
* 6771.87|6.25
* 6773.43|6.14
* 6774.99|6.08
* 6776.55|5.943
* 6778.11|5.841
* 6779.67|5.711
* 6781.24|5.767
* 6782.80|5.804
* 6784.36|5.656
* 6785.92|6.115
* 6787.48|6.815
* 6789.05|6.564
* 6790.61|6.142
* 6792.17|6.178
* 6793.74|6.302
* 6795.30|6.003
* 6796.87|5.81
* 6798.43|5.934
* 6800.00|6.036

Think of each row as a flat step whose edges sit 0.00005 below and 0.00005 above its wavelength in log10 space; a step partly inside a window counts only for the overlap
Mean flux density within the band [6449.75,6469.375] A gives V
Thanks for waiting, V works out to 6.2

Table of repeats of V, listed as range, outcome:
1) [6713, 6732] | 7.01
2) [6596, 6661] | 6.2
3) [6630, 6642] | 6.09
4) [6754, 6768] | 6.11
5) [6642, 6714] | 6.26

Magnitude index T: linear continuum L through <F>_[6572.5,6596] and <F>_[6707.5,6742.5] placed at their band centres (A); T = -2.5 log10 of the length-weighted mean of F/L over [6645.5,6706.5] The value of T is 0.09 mag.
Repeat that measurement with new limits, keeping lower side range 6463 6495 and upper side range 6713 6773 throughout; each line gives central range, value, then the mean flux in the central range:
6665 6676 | 0.03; 6.18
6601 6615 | 0.03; 6.1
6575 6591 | -0.21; 7.59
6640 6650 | 0.01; 6.27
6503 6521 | 0.00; 6.22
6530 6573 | -0.16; 7.28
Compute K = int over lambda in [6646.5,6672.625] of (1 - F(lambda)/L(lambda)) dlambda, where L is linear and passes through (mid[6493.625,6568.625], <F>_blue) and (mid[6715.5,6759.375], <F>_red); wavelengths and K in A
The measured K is 1.4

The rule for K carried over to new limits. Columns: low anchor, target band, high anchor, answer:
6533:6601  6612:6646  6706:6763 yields 3.3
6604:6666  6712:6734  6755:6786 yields -3.0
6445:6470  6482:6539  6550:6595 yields 5.4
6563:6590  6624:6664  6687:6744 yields 5.1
